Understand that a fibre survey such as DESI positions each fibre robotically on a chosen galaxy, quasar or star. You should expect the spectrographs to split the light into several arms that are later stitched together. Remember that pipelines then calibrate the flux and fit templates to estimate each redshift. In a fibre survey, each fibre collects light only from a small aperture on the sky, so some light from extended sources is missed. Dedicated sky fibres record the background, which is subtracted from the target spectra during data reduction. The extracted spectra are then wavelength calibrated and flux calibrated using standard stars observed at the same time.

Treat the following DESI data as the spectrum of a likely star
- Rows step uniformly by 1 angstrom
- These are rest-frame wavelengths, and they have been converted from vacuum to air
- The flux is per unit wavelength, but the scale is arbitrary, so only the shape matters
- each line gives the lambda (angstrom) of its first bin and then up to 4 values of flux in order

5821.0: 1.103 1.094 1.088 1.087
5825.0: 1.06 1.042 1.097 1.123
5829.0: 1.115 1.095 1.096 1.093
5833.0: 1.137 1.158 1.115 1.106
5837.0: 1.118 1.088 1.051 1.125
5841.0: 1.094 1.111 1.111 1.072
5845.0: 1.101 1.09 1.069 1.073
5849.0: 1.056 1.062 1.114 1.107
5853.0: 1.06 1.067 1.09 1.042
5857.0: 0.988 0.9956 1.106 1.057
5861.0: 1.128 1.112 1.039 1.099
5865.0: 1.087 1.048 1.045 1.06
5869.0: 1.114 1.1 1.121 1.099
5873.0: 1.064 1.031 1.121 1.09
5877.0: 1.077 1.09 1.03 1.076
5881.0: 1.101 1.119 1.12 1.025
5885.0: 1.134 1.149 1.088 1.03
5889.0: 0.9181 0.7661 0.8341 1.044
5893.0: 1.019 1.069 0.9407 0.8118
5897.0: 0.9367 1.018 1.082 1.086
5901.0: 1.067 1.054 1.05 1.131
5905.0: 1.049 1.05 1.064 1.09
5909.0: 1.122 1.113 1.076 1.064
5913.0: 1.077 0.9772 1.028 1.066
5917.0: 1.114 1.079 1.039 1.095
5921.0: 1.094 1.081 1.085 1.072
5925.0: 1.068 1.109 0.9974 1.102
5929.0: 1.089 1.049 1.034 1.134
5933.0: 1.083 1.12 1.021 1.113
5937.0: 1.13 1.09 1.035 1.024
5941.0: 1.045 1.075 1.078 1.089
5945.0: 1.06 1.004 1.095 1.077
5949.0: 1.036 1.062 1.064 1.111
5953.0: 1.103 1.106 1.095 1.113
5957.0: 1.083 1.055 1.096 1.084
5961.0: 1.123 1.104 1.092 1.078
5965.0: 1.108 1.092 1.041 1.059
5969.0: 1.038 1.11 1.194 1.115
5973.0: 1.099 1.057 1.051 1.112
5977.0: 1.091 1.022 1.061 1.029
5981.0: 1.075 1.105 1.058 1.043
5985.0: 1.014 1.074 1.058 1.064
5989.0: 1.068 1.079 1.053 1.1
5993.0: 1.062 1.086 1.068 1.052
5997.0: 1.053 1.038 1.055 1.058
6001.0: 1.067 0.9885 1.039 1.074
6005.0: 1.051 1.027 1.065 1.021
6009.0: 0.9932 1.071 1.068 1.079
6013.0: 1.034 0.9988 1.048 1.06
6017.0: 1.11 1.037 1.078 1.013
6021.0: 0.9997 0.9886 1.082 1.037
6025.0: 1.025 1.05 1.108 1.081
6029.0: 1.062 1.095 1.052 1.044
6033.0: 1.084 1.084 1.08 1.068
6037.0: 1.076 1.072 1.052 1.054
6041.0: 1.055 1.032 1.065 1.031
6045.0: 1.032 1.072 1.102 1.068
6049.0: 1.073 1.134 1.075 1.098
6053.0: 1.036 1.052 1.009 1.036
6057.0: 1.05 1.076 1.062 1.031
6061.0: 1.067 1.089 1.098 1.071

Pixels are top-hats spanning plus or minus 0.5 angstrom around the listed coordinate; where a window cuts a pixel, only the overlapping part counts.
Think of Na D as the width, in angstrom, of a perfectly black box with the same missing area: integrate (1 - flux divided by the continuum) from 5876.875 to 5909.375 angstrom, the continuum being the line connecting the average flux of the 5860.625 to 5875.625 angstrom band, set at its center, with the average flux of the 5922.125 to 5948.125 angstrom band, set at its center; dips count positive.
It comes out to 1.3 angstrom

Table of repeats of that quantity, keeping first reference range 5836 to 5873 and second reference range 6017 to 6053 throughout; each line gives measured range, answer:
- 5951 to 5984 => -0.5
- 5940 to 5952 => 0.1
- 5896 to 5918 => 0.4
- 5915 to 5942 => 0.0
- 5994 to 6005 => 0.2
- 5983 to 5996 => 0.0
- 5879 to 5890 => 0.2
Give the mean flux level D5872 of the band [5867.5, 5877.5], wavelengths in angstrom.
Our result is 1.09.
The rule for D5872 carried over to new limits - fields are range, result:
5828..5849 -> 1.1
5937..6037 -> 1.07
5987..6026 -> 1.05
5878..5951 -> 1.06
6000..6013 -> 1.05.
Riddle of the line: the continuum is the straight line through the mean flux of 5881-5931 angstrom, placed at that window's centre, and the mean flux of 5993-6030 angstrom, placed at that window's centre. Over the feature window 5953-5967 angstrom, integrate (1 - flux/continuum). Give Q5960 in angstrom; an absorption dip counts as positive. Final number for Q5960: -0.6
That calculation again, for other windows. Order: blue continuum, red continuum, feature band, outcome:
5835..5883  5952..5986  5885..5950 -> 1.8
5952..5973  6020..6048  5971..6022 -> 1.0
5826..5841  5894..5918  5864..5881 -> -0.1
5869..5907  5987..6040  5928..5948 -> -0.5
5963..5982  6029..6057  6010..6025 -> 0.3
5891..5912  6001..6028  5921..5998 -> -2.5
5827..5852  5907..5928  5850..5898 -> 1.7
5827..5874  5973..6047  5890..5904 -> 1.0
